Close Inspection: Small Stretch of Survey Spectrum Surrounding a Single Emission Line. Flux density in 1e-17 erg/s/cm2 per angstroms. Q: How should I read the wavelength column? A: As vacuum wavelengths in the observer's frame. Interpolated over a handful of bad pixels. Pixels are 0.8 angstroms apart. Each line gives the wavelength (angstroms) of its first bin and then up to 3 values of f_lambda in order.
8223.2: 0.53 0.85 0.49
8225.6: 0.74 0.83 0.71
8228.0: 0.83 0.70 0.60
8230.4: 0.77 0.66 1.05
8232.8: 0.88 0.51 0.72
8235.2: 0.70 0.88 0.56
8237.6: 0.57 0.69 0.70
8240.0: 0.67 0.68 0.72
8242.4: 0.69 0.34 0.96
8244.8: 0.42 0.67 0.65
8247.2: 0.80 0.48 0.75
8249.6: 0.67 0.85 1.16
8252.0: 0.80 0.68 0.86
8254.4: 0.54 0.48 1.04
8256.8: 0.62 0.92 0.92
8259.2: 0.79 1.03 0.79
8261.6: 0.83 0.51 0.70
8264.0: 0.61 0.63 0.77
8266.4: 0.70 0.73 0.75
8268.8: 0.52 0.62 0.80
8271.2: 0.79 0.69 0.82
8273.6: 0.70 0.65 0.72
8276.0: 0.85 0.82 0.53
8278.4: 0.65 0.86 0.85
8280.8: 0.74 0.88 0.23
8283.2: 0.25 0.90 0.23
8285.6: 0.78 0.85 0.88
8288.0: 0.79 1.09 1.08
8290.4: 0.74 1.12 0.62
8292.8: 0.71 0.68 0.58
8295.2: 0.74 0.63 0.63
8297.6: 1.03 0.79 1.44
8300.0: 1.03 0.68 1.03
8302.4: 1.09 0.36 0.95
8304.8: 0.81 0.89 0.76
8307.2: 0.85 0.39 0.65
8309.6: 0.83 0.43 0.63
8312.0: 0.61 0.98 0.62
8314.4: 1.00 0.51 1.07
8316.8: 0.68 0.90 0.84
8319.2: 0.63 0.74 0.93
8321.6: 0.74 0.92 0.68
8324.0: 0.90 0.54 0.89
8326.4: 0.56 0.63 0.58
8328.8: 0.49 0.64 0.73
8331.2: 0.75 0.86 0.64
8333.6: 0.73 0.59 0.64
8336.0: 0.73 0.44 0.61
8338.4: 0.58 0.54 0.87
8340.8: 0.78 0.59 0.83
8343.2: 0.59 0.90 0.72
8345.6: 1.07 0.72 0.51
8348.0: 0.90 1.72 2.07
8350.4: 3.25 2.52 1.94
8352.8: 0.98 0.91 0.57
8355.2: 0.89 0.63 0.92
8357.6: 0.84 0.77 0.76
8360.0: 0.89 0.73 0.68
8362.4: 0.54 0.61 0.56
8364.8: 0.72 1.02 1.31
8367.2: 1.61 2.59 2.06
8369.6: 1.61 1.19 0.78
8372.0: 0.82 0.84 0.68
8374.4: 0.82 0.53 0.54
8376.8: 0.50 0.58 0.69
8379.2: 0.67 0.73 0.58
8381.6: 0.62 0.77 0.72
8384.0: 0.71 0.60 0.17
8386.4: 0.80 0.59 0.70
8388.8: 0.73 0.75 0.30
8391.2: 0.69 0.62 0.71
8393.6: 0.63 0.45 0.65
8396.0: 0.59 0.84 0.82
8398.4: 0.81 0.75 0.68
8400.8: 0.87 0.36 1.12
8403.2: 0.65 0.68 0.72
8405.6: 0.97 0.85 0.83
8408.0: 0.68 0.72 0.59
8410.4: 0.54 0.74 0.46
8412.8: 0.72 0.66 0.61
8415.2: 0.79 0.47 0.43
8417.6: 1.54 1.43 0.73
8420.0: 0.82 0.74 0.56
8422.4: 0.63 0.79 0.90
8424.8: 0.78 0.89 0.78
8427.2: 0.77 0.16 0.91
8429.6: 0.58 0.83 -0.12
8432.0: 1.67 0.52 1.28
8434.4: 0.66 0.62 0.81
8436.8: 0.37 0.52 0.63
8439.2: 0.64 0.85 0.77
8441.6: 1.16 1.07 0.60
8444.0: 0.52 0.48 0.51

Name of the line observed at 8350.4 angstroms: [S II]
